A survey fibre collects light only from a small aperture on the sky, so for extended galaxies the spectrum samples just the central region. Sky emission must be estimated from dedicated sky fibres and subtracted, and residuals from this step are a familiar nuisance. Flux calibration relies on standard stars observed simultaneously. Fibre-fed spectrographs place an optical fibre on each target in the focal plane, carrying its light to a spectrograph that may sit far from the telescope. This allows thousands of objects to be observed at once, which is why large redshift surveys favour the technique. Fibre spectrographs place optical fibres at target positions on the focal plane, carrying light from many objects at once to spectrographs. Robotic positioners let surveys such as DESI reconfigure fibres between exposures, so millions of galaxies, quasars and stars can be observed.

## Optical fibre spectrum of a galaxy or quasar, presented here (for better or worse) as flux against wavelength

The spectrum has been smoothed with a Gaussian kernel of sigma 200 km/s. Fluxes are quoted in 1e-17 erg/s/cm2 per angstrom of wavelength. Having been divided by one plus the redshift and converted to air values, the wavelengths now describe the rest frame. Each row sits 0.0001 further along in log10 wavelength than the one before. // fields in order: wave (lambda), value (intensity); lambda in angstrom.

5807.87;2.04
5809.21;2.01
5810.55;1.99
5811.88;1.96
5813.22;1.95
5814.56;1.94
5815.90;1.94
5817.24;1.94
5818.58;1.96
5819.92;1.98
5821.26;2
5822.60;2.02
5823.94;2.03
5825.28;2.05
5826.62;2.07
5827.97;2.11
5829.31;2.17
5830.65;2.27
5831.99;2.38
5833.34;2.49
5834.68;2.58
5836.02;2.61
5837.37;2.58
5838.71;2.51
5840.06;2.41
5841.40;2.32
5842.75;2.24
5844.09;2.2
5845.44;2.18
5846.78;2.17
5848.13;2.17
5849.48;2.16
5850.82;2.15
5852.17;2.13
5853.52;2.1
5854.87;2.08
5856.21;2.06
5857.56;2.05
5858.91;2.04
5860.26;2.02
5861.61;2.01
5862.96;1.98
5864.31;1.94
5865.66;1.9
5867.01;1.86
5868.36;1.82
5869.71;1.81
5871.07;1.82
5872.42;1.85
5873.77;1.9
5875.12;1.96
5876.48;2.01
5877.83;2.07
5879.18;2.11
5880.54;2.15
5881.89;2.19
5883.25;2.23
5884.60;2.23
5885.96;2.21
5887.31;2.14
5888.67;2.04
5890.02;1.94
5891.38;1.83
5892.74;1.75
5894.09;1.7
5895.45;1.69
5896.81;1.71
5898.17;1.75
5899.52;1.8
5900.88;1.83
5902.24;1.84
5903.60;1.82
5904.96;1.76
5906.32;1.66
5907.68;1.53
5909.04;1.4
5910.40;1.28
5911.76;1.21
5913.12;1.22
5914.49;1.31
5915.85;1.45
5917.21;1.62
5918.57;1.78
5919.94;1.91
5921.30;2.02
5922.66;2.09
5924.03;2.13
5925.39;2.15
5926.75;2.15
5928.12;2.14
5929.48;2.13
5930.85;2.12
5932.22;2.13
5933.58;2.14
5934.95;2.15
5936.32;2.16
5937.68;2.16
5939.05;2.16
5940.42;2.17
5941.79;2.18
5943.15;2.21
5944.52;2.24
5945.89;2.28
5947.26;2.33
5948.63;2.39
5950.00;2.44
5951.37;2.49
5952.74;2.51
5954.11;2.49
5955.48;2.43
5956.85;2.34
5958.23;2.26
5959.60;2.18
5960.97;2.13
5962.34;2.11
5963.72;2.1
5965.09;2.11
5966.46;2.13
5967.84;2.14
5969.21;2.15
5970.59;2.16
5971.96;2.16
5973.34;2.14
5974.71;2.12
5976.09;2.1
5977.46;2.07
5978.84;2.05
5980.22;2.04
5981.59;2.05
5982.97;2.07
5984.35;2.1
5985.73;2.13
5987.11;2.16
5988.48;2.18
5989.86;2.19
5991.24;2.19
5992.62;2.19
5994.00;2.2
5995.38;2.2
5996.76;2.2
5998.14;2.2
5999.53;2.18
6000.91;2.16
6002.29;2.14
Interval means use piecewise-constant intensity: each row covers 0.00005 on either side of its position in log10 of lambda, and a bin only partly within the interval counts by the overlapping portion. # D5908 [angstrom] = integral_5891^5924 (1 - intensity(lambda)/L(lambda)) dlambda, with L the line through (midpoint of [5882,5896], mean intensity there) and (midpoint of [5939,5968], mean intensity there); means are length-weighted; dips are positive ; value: 6.3 angstrom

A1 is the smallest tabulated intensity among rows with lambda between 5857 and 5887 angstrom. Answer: 1.81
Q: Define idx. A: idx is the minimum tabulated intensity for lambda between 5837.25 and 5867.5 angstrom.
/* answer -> 1.86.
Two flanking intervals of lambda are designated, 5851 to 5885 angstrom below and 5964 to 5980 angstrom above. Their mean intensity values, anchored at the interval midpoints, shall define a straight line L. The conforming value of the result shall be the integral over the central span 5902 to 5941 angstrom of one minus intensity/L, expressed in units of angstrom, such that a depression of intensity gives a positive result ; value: 4.0 angstrom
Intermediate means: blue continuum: 2.01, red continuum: 2.12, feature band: 1.85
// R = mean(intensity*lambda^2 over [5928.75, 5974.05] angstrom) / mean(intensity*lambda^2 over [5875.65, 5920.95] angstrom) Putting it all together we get 1.3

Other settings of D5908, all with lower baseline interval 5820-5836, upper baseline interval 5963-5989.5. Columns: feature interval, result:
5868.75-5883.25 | 1.21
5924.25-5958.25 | -1.85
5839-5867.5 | 1.05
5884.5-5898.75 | 1.78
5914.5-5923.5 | 1.55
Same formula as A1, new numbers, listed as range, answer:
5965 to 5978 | 2.07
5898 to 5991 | 1.21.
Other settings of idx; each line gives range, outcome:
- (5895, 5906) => 1.69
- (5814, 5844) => 1.94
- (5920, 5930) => 2.02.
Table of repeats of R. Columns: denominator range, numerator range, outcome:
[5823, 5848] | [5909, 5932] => 0.80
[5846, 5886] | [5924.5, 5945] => 1.08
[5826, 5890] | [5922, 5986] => 1.06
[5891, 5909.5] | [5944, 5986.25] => 1.31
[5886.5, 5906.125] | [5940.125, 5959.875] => 1.30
